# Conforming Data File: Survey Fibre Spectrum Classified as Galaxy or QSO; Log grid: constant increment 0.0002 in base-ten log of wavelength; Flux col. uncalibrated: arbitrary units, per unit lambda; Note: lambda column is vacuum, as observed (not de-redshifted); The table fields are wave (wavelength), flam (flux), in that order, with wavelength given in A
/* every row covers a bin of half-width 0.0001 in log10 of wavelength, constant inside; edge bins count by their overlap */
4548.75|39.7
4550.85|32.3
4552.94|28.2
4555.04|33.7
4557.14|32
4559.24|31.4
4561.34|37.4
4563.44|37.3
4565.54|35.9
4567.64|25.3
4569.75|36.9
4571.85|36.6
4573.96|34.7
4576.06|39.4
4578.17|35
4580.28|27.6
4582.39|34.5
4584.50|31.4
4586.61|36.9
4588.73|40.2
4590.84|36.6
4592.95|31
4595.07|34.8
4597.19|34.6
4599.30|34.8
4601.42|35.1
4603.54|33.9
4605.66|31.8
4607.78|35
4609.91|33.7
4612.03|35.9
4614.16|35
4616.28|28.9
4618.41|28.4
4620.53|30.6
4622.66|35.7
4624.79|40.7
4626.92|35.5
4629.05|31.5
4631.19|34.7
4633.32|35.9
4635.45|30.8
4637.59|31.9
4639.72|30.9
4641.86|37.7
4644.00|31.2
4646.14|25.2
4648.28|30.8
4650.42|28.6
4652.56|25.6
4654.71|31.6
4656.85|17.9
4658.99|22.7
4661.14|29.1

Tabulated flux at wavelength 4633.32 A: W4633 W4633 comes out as 35.9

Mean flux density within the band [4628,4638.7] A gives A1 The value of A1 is 33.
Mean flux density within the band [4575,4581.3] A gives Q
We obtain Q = 34.1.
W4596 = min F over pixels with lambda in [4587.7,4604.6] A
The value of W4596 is 31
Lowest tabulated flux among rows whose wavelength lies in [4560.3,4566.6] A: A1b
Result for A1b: 35.9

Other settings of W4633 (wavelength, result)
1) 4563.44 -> 37.3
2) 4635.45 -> 30.8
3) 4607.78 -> 35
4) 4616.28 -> 28.9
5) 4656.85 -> 17.9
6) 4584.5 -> 31.4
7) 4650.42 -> 28.6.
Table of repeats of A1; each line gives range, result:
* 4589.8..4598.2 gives 34.2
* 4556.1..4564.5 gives 34.5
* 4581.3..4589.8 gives 35.7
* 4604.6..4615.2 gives 34.3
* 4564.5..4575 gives 33.9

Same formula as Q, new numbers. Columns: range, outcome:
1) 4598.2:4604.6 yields 34.6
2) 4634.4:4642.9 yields 32.8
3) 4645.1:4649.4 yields 28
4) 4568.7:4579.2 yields 36.5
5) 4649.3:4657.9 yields 26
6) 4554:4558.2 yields 32.8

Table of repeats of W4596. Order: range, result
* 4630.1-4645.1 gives 30.8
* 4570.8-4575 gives 34.7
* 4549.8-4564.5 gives 28.2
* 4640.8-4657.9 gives 17.9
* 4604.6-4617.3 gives 28.9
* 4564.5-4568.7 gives 25.3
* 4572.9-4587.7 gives 27.6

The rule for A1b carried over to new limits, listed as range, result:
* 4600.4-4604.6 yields 33.9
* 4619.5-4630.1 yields 30.6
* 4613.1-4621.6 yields 28.4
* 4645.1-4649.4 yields 25.2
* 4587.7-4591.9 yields 36.6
